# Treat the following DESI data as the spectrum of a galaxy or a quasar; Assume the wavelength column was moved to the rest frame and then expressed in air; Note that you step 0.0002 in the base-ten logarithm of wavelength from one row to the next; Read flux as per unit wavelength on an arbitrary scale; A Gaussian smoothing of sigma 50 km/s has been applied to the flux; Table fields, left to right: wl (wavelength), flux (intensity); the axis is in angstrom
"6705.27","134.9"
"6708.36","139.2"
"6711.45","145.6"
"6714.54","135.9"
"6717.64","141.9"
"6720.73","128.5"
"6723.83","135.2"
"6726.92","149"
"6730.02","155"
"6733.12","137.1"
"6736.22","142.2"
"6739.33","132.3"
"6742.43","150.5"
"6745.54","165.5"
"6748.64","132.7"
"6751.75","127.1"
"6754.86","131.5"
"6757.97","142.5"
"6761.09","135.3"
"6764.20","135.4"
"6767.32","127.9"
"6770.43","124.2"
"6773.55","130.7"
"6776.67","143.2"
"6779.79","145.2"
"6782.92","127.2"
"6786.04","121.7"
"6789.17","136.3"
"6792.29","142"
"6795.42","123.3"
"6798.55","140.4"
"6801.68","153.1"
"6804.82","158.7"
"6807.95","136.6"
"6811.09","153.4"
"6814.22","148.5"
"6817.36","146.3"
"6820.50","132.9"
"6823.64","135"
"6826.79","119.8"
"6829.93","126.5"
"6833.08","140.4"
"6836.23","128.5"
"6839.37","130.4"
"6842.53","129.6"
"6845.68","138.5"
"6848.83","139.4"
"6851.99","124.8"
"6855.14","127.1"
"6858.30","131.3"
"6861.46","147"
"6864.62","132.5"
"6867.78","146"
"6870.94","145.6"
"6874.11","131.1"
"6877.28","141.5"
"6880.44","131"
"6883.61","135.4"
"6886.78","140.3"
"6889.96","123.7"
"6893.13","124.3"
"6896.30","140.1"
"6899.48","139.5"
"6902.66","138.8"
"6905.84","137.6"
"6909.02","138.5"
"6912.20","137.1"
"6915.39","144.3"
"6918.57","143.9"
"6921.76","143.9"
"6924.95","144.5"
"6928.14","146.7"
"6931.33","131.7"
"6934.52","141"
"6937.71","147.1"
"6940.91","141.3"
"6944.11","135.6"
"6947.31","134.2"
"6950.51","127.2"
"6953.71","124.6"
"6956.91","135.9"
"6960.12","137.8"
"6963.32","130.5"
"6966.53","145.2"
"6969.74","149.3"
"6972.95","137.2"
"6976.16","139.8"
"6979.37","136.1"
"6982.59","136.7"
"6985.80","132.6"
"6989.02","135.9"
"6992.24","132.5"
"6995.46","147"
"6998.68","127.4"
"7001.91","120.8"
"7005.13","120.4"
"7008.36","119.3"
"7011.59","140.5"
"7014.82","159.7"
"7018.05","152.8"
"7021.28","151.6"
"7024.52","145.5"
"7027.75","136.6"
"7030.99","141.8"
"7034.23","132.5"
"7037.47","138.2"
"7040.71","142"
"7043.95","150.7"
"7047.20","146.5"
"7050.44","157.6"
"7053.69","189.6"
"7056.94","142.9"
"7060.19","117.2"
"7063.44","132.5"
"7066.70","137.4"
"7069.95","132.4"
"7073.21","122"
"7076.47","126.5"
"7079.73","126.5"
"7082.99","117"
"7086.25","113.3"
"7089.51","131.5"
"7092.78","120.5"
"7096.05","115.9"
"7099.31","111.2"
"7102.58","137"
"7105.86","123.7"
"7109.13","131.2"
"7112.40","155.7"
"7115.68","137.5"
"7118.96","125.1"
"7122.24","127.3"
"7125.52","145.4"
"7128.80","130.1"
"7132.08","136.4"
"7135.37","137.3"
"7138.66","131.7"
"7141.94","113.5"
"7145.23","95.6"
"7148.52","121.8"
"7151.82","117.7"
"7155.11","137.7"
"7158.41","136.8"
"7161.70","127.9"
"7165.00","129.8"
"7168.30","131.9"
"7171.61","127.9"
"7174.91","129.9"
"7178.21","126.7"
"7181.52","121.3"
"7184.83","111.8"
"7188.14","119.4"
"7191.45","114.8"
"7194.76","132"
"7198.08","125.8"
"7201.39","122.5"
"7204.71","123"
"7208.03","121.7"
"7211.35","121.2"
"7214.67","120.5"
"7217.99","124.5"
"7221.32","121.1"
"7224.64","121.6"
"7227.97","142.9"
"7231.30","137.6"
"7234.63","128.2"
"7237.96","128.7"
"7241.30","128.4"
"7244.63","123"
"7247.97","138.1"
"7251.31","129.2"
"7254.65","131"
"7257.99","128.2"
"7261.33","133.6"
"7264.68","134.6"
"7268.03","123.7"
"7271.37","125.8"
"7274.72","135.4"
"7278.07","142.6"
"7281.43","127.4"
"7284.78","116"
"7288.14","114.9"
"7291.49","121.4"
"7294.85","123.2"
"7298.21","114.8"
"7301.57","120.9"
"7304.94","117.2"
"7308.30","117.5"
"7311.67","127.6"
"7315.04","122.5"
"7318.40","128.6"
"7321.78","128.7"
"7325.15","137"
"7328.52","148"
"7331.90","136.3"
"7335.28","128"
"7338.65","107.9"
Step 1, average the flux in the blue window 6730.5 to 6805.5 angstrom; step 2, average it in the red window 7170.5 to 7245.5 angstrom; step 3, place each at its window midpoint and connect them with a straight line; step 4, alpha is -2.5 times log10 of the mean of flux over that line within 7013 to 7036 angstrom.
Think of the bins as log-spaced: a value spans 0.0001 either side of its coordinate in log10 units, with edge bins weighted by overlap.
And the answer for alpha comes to -0.12 mag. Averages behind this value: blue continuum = 138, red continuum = 125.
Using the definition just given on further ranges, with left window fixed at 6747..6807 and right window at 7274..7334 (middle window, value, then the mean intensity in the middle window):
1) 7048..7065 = -0.133 mag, 148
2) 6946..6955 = 0.034 mag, 129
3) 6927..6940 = -0.067 mag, 141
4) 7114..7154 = 0.023 mag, 127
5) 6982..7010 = 0.016 mag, 130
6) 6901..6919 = -0.050 mag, 140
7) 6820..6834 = 0.038 mag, 130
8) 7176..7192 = 0.080 mag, 119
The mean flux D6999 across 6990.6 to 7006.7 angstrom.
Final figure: 130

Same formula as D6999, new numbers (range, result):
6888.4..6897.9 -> 129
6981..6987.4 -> 135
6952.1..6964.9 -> 132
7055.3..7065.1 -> 131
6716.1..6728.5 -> 139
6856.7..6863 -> 139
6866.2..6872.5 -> 146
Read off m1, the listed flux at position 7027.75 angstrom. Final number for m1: 136.6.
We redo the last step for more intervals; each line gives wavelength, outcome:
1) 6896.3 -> 140.1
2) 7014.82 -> 159.7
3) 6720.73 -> 128.5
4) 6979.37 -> 136.1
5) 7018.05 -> 152.8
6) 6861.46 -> 147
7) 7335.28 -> 128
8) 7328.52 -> 148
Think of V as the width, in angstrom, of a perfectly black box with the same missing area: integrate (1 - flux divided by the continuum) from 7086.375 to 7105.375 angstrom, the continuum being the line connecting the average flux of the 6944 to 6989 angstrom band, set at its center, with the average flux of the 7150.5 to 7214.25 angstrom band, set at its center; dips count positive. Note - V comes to 1.0 angstrom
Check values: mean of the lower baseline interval 136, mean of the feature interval 122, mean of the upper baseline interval 125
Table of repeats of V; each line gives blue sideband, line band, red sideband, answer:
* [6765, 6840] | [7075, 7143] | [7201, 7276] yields 1.1 angstrom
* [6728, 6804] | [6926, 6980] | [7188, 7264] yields -1.8 angstrom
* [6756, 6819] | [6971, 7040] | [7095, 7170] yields -2.7 angstrom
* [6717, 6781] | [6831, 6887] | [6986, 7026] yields 1.1 angstrom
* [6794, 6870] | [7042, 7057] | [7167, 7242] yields -3.3 angstrom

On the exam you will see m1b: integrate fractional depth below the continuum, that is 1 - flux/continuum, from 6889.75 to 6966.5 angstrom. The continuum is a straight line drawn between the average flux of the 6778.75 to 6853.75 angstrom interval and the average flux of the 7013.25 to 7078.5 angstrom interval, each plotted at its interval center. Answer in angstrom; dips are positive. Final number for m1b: 1.11 angstrom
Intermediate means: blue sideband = 137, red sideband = 143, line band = 137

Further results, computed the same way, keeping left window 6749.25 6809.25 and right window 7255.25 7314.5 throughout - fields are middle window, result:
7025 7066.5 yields -4.4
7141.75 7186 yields 1.2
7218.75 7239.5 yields -0.6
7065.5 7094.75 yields 1.0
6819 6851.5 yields 0.7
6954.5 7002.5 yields -1.8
